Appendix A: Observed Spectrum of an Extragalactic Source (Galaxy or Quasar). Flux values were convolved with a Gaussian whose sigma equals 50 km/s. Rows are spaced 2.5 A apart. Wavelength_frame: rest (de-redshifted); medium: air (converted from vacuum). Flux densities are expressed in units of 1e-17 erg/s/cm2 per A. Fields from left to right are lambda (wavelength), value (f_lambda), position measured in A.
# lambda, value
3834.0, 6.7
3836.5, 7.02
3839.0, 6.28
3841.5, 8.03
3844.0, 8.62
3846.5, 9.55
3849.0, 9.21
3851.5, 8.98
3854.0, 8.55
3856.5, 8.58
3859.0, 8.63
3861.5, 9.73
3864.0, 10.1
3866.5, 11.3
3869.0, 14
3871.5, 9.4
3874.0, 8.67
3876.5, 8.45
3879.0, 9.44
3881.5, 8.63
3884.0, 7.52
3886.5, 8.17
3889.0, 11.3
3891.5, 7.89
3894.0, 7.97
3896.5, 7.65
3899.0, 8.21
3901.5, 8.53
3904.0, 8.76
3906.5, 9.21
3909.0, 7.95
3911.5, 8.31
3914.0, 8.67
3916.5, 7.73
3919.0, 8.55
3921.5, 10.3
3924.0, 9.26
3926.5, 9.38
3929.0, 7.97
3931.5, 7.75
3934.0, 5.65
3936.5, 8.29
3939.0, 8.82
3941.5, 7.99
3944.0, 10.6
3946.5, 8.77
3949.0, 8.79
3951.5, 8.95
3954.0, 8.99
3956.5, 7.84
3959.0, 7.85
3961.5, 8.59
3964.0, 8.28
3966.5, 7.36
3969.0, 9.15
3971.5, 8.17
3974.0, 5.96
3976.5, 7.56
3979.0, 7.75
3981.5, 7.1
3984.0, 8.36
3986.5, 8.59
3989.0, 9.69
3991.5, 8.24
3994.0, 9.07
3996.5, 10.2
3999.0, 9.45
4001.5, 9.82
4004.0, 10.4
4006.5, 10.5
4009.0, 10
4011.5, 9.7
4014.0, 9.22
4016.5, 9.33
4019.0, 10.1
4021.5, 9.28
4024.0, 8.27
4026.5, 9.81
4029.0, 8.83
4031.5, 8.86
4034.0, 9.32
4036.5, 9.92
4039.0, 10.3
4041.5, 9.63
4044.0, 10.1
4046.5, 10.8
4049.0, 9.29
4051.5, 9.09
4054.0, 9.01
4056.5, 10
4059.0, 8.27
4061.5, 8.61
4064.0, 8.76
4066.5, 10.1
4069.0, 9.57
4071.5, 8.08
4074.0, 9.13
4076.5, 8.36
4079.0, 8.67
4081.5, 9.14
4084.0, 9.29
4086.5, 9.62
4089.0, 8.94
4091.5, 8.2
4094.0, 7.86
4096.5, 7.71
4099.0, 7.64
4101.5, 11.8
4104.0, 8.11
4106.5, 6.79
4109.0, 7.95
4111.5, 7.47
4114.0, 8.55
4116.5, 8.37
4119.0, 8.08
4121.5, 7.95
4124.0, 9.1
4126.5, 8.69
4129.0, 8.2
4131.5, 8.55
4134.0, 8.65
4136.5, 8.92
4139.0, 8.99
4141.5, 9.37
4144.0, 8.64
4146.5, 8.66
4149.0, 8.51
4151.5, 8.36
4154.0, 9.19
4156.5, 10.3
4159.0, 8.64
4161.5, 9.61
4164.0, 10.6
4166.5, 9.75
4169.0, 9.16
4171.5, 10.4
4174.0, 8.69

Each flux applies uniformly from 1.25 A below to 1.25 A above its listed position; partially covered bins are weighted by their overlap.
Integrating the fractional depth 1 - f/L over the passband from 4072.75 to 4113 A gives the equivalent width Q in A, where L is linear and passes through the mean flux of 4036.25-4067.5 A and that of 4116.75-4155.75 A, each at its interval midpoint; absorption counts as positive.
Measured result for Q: 2.5 A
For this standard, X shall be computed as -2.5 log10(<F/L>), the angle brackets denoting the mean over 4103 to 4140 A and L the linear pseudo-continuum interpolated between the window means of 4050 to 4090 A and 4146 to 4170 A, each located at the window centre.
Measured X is 0.11 mag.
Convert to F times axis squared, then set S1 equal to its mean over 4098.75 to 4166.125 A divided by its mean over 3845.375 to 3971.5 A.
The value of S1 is 1.11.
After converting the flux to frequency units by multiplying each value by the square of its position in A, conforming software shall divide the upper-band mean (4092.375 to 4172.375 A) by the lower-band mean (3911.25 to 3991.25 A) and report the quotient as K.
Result 1.15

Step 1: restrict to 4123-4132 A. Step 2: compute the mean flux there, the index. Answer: 8.63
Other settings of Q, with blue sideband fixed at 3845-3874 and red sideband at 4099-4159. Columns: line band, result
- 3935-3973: 3.4 A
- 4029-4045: -1.1 A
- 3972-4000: 2.7 A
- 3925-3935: 1.8 A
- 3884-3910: 2.9 A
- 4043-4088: -1.5 A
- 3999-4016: -1.4 A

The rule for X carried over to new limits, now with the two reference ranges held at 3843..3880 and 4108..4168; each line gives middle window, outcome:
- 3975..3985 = 0.21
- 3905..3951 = 0.10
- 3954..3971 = 0.13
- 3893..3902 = 0.17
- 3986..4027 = -0.04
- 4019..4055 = -0.05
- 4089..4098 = 0.11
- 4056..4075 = 0.00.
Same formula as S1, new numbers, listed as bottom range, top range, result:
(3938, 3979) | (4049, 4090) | 1.15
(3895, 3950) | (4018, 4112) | 1.14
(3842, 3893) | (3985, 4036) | 1.09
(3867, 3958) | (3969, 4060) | 1.10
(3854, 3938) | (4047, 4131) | 1.08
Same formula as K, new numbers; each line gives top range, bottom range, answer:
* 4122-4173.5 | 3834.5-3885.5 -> 1.17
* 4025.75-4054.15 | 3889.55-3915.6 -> 1.23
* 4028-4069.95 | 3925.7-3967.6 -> 1.19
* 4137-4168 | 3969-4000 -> 1.20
